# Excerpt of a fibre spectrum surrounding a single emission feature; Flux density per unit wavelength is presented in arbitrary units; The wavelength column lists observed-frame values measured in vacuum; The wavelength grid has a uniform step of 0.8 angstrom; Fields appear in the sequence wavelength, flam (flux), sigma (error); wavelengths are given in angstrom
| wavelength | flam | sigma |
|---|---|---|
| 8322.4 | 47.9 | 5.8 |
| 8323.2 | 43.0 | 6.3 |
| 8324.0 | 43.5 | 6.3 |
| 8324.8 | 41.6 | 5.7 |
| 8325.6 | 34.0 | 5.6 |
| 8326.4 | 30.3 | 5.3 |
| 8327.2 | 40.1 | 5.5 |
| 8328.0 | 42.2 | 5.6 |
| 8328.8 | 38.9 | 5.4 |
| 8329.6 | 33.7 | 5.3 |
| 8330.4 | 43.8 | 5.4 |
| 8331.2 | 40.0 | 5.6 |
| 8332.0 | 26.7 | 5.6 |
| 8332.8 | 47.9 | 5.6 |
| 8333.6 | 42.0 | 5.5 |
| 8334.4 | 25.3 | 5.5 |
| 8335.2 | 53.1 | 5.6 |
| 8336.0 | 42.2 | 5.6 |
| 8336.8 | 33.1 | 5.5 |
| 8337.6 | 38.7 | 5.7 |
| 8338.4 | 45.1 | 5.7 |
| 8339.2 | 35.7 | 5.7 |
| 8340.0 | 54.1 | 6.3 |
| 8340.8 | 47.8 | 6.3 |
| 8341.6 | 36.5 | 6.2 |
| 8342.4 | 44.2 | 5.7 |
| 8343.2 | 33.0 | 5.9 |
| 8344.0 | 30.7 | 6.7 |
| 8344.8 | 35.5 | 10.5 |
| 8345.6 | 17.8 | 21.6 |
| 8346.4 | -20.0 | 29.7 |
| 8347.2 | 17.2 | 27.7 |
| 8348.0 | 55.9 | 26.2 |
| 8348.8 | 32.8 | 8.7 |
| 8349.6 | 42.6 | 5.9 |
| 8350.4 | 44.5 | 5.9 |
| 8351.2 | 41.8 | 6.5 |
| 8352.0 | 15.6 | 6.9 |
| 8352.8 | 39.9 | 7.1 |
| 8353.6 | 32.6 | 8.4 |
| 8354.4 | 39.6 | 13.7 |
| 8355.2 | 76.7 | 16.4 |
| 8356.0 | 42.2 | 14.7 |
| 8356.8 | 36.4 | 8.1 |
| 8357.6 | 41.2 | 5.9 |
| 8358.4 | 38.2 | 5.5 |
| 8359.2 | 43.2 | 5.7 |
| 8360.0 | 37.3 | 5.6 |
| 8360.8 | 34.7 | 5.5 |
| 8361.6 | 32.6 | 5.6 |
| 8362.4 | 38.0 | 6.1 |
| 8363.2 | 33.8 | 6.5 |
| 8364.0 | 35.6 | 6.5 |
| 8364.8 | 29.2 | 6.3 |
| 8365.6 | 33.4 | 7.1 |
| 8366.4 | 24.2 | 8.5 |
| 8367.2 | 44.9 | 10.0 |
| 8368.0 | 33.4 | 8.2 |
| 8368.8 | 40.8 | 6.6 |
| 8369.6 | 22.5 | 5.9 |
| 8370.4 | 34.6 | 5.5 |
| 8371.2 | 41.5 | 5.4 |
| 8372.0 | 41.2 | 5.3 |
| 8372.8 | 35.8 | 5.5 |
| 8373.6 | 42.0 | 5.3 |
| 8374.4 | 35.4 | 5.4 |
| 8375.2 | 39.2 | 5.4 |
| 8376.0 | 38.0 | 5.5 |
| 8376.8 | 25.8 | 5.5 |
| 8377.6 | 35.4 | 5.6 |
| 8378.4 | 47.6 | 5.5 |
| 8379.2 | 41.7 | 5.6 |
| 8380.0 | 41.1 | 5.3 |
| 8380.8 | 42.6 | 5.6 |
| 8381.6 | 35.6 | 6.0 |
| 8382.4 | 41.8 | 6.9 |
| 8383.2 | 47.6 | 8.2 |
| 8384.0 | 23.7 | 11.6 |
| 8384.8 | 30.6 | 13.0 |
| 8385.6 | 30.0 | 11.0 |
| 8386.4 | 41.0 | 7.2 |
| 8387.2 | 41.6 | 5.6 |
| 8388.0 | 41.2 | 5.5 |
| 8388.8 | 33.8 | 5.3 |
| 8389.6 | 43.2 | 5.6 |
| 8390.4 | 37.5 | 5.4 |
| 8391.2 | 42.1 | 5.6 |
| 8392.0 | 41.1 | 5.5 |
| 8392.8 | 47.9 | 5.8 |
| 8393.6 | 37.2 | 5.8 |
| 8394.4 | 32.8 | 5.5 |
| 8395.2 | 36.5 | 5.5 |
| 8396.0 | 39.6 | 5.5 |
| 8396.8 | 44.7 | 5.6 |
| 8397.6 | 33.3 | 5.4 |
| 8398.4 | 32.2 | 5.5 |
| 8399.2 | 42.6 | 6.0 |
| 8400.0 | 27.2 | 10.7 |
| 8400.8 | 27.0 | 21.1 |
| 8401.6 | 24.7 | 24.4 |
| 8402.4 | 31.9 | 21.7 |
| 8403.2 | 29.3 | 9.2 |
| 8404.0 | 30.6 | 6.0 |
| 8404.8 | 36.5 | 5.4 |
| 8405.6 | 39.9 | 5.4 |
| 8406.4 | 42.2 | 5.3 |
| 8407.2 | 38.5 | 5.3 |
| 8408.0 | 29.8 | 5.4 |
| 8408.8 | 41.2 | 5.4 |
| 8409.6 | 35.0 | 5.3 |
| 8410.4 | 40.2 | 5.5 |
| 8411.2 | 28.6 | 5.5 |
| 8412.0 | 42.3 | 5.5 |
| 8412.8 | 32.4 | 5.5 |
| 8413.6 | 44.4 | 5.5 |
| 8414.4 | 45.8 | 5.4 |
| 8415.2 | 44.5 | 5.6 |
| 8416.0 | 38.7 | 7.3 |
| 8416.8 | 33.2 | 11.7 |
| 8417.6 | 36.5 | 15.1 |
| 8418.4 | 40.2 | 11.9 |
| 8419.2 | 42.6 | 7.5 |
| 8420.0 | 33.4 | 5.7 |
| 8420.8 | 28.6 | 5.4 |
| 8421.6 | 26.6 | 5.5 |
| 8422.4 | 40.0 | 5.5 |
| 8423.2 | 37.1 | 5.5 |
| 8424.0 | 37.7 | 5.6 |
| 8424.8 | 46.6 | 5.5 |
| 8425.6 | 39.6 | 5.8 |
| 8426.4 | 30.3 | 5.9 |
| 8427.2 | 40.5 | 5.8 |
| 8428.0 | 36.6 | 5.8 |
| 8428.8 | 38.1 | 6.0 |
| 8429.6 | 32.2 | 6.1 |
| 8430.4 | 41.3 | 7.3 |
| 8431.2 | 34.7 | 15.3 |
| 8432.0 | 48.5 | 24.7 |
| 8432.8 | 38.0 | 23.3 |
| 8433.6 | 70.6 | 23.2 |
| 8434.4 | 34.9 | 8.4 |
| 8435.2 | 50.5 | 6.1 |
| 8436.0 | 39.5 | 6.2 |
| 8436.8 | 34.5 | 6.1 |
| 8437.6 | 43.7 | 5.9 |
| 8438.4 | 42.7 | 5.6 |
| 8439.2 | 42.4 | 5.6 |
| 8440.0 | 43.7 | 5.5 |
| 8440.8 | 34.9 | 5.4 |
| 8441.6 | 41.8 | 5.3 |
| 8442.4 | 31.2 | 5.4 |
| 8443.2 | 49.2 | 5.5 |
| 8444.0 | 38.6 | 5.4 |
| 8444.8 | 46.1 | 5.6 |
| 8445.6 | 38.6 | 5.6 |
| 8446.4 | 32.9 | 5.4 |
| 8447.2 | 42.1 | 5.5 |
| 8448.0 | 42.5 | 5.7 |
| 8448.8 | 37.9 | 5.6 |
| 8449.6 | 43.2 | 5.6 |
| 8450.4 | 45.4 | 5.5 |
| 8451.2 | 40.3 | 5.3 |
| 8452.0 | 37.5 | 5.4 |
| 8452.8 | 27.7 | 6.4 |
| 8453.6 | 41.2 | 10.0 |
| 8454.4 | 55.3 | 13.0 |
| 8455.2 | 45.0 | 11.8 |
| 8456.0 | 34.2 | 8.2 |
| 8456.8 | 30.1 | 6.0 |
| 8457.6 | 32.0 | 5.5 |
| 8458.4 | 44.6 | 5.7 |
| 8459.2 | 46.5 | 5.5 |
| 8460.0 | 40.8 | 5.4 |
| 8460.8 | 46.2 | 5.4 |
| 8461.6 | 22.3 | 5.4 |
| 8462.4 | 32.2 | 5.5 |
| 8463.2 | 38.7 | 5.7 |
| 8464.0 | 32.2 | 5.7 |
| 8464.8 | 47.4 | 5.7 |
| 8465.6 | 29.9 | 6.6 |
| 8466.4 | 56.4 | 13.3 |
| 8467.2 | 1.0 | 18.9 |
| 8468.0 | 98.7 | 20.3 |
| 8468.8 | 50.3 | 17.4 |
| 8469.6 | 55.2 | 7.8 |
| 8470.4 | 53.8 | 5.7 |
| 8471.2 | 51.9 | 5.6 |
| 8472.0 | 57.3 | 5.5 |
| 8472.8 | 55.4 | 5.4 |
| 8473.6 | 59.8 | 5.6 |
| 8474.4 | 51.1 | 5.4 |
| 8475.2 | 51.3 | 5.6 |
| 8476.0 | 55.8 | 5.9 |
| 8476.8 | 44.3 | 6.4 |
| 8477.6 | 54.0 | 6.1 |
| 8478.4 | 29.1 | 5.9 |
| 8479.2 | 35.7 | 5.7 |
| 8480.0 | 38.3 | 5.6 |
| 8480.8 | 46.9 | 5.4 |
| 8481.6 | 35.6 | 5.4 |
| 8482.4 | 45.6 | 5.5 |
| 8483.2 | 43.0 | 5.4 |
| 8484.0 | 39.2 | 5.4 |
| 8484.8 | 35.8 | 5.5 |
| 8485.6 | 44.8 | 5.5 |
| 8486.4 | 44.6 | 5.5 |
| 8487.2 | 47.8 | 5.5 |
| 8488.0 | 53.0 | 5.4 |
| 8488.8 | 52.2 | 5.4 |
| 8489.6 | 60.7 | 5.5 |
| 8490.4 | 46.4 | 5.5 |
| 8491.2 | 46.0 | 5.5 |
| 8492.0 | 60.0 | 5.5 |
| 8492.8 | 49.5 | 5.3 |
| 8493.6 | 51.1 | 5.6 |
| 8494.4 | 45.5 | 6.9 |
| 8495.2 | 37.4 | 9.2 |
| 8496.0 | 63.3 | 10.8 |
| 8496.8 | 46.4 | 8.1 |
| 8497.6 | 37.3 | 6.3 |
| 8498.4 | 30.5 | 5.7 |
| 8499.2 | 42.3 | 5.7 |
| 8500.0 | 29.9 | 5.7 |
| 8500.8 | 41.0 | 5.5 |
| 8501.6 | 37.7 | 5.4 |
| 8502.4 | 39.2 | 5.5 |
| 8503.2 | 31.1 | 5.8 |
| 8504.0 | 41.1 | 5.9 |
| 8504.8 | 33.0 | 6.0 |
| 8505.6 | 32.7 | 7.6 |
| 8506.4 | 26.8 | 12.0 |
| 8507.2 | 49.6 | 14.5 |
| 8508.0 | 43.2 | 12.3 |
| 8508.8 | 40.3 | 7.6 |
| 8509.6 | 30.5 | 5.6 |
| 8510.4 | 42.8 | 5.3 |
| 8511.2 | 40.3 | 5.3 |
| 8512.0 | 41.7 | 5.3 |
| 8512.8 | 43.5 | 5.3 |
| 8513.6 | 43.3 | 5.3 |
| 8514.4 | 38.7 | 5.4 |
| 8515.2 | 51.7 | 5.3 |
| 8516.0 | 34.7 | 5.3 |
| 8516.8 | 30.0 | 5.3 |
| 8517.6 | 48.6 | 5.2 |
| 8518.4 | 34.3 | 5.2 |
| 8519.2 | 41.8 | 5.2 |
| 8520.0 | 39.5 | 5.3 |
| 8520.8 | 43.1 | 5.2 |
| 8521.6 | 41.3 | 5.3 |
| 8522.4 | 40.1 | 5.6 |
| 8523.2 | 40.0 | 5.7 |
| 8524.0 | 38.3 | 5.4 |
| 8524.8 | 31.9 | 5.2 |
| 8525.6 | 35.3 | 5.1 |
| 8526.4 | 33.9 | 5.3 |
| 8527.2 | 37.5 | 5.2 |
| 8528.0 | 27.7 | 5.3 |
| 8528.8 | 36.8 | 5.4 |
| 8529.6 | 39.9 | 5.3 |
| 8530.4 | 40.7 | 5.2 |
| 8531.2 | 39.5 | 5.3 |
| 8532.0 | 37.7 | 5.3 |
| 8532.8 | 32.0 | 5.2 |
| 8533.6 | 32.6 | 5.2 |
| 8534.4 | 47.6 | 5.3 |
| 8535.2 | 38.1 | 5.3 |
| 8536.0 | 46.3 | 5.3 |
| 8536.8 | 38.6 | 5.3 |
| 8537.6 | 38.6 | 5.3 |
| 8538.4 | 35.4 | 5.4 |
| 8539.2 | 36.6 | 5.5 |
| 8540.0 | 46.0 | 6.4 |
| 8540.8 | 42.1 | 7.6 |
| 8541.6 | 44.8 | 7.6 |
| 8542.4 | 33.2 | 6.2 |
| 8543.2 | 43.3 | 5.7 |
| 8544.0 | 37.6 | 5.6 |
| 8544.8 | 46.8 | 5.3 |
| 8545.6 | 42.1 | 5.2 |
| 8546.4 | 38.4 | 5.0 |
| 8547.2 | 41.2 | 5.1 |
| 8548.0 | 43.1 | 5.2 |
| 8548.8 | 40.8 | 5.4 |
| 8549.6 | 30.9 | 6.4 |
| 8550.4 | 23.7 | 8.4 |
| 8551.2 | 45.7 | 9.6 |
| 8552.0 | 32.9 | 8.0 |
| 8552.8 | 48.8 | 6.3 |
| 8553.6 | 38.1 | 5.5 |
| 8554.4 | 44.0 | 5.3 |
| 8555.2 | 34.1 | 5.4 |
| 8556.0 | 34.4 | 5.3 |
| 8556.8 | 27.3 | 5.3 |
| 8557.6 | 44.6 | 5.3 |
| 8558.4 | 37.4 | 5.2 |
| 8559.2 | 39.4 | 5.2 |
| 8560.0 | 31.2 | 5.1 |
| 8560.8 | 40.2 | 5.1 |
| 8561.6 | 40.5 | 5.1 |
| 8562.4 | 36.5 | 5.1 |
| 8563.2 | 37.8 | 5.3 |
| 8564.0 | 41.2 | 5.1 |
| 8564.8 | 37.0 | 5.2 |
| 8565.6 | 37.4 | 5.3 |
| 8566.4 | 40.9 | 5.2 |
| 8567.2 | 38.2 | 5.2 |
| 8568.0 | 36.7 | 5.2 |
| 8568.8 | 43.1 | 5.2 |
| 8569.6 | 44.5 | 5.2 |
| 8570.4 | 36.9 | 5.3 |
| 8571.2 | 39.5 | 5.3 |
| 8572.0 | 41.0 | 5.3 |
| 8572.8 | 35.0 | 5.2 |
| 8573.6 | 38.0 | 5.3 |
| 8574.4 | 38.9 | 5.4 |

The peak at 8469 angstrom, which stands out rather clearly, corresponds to [S II]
